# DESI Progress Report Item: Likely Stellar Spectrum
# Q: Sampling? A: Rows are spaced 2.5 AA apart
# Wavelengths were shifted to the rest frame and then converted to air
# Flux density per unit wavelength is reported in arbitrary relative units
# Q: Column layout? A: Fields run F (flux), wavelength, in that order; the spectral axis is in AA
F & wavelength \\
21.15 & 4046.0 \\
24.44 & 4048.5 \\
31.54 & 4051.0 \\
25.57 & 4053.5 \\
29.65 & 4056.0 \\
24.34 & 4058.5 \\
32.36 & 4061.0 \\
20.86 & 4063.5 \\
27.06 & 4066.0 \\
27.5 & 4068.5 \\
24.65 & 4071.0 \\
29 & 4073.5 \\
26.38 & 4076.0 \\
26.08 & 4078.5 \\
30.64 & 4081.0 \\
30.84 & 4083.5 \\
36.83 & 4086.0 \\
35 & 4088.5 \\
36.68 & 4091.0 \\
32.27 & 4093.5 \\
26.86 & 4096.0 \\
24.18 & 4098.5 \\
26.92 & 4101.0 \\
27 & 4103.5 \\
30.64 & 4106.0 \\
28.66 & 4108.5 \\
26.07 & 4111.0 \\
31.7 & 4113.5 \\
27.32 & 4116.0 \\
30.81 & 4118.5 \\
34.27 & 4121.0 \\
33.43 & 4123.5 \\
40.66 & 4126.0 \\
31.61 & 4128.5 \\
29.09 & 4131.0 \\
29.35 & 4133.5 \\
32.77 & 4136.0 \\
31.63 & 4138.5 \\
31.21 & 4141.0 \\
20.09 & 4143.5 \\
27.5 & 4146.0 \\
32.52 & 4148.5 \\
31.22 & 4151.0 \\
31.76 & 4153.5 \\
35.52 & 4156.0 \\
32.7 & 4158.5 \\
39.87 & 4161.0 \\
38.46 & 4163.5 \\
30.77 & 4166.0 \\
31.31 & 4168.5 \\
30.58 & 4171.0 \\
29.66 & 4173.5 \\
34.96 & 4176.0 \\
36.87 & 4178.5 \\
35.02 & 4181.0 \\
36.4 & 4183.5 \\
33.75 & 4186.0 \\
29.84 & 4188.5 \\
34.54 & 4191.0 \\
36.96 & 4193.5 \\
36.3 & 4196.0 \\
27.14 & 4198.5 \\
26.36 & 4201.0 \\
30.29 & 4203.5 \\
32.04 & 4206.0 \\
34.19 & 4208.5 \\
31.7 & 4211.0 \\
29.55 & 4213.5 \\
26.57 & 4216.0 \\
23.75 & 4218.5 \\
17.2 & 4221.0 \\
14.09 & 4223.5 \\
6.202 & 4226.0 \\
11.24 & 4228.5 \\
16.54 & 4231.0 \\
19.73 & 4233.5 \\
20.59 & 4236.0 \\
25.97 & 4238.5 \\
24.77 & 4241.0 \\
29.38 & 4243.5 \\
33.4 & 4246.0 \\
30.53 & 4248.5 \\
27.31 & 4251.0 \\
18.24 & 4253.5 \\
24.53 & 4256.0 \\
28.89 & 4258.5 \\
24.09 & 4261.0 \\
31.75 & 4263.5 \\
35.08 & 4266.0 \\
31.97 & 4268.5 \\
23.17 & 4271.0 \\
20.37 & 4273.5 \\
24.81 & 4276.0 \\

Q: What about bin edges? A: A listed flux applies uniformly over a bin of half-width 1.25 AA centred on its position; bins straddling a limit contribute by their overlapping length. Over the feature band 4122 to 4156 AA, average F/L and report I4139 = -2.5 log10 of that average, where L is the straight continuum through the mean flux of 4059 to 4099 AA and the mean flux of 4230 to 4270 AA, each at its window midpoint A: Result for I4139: -0.11 mag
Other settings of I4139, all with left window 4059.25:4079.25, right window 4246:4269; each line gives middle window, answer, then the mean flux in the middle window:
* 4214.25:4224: 0.290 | 21.4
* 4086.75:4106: -0.121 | 30.1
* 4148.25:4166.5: -0.245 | 34.3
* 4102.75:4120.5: -0.082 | 29.2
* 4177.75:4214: -0.181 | 32.7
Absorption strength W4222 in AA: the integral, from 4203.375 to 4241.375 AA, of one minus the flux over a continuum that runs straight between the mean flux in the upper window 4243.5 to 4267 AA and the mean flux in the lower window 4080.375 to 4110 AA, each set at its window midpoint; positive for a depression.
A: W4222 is 8.20 AA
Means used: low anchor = 30.5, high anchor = 28.2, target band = 22.5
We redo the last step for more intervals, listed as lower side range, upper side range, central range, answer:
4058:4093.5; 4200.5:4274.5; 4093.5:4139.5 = -3.22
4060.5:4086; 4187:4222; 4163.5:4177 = -1.24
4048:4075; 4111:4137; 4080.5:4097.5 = -2.08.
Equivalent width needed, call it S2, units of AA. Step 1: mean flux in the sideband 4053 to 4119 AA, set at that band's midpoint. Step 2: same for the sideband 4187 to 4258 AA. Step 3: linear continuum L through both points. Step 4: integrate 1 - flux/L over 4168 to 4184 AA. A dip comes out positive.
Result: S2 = -4.0 AA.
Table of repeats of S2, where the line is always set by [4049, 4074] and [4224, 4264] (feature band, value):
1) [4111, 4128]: -4.39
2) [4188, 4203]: -4.85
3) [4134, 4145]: -1.54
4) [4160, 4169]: -3.81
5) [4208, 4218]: -2.54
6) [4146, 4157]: -3.08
